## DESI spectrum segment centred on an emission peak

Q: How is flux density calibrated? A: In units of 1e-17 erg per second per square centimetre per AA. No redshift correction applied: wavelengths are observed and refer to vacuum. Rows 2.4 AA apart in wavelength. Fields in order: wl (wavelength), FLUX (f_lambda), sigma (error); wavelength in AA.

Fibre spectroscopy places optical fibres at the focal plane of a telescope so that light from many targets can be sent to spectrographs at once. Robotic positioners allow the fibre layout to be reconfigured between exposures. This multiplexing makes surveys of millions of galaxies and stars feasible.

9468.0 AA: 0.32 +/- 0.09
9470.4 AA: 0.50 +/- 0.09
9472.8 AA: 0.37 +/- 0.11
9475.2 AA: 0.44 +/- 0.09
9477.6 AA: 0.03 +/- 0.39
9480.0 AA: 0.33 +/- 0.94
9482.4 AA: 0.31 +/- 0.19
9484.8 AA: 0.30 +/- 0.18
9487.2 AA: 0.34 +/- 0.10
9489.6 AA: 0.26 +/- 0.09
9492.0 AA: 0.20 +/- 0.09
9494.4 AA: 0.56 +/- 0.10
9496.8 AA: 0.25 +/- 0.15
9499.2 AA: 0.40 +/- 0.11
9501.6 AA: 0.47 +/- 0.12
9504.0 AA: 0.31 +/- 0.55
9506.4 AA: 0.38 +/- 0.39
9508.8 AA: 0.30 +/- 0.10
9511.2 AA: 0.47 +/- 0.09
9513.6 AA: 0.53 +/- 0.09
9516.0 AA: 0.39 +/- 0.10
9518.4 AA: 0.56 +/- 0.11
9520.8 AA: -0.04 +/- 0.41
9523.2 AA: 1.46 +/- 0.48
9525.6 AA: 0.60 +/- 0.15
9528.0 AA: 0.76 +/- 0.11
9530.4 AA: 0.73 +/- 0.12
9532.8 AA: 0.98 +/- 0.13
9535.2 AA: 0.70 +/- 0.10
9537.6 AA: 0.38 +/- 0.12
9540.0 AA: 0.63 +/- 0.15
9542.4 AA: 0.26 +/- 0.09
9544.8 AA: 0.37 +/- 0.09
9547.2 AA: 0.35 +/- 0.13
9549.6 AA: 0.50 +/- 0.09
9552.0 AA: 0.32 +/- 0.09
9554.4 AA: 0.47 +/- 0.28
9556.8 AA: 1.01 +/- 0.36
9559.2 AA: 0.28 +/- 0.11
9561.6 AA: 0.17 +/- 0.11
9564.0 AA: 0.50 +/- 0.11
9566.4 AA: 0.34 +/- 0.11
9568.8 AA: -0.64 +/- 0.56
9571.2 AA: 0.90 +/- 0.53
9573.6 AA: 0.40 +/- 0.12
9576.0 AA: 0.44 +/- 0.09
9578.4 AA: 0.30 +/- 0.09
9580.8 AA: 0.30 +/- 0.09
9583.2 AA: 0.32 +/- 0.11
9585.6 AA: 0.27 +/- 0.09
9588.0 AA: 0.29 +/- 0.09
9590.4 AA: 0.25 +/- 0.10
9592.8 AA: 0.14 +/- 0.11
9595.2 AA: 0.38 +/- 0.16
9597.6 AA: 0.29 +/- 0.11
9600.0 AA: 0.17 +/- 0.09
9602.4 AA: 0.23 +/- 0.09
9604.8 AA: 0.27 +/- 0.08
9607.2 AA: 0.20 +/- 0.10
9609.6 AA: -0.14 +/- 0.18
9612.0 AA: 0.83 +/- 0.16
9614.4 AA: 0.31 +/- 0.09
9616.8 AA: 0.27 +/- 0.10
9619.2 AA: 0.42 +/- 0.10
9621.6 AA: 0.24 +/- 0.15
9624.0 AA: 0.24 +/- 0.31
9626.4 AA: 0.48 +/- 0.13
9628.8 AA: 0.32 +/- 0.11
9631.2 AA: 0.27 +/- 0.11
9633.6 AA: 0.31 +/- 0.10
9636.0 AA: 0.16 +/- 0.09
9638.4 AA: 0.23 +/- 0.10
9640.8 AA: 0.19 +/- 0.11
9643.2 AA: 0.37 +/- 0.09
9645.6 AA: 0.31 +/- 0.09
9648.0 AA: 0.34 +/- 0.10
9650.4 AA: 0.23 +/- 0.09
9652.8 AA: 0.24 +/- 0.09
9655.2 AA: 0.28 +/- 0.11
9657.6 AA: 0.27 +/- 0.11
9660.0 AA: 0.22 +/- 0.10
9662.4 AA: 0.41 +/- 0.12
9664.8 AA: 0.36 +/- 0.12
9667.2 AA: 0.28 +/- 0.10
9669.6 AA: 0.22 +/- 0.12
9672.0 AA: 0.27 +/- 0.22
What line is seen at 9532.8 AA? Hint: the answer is H-beta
